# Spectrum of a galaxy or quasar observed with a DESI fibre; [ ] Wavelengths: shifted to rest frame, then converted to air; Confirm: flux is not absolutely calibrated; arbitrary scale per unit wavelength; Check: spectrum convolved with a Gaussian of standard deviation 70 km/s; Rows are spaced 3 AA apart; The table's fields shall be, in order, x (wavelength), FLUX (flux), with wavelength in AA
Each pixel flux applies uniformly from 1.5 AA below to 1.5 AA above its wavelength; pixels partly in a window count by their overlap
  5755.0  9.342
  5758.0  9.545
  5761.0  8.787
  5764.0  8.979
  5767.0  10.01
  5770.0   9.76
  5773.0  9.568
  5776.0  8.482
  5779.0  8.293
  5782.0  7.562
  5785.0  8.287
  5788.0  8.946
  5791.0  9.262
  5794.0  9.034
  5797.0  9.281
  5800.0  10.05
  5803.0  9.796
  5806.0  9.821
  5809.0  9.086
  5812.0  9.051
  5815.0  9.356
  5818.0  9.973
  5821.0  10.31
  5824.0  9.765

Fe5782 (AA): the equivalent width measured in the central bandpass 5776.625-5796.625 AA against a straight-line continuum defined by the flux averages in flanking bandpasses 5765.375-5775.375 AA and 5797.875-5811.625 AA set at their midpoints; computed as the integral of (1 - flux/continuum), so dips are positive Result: 2.2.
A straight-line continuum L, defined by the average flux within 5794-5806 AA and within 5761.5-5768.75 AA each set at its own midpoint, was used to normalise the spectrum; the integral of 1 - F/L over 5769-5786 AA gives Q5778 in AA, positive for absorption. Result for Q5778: 1.5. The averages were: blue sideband 9.41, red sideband 9.64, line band 8.64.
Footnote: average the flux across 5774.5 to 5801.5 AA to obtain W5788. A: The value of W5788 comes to 8.8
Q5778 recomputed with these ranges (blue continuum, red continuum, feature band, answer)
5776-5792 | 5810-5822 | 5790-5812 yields -0.9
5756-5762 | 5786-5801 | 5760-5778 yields -0.1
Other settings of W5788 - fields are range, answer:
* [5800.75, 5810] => 9.63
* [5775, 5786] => 8.14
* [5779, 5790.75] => 8.37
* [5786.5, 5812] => 9.39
